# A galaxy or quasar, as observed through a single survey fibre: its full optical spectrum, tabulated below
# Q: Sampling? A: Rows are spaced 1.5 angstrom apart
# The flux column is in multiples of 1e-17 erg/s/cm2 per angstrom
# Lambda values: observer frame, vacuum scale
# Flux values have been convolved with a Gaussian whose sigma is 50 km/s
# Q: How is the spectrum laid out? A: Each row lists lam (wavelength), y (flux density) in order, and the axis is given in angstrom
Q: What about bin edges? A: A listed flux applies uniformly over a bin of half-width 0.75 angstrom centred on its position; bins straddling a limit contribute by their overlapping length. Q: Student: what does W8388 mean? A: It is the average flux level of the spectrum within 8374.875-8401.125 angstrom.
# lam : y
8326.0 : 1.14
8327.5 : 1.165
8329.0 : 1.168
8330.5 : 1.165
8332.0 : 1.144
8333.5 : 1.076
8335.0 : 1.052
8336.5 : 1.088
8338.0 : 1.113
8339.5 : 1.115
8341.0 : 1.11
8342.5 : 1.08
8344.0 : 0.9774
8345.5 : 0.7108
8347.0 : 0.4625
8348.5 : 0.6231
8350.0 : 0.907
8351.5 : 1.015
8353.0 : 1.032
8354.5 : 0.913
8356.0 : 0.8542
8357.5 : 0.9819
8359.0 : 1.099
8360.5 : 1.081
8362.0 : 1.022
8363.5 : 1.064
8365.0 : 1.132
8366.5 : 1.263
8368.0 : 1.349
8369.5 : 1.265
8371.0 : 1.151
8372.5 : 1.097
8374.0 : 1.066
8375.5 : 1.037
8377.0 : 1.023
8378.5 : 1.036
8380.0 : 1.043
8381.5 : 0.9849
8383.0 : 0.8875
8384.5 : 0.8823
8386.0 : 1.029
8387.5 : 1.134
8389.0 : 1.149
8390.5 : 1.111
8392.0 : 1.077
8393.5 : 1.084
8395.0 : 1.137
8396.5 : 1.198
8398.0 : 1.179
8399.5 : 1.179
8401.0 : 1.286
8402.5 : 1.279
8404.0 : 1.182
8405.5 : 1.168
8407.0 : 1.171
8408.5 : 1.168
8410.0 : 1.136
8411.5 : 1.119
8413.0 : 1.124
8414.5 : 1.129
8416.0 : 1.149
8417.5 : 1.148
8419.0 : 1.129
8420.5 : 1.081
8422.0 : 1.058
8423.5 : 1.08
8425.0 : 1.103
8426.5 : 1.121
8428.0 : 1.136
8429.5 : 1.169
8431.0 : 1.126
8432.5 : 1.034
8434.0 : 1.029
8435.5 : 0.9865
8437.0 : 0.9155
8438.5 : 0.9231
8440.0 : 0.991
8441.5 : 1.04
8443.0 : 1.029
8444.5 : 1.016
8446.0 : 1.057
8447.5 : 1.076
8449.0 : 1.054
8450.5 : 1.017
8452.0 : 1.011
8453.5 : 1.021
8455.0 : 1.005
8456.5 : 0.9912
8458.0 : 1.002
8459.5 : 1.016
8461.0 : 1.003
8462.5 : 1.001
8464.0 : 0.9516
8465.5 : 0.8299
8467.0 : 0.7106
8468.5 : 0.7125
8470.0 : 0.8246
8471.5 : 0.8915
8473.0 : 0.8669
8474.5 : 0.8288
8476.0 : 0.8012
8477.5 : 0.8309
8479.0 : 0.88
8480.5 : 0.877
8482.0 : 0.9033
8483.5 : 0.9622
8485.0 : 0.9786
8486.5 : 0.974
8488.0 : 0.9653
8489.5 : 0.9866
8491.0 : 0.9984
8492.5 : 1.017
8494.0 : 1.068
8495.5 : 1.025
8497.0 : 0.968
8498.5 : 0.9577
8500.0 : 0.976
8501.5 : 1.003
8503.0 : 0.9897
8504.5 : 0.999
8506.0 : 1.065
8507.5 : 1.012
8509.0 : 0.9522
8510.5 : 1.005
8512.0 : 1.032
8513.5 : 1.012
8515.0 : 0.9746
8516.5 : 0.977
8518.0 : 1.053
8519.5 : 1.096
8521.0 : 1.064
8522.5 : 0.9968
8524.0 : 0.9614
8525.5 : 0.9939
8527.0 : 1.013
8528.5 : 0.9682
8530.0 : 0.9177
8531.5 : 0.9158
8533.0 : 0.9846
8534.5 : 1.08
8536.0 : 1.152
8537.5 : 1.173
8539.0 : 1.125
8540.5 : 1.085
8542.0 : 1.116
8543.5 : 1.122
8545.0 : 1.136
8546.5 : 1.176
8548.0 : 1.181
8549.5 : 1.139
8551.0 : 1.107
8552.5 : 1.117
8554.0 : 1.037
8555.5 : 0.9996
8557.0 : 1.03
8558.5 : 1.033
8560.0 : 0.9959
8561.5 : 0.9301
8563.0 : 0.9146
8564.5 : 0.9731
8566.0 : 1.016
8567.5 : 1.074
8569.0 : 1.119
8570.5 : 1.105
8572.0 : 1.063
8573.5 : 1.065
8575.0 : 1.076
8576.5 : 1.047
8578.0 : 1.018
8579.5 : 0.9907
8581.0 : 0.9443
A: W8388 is 1.08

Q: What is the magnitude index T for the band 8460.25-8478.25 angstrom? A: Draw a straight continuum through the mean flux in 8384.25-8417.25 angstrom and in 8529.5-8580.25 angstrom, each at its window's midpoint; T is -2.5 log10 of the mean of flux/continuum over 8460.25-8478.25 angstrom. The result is 0.28 mag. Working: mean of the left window 1.14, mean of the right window 1.06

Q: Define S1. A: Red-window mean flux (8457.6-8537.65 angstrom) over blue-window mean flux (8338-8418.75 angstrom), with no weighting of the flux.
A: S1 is 0.90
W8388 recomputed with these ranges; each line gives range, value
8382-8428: 1.12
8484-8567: 1.03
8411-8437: 1.1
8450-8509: 0.946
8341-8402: 1.04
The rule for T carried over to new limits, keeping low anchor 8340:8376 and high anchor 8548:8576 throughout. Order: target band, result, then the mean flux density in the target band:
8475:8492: 0.12 mag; 0.923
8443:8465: 0.02 mag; 1.01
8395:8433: -0.12 mag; 1.15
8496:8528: 0.04 mag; 1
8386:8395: -0.09 mag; 1.11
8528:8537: 0.04 mag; 1.01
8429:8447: 0.00 mag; 1.03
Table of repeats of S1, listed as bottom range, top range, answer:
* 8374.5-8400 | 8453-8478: 0.84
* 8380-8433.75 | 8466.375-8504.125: 0.83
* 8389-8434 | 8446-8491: 0.82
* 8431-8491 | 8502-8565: 1.09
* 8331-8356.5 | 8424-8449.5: 1.09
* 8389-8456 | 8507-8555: 0.96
